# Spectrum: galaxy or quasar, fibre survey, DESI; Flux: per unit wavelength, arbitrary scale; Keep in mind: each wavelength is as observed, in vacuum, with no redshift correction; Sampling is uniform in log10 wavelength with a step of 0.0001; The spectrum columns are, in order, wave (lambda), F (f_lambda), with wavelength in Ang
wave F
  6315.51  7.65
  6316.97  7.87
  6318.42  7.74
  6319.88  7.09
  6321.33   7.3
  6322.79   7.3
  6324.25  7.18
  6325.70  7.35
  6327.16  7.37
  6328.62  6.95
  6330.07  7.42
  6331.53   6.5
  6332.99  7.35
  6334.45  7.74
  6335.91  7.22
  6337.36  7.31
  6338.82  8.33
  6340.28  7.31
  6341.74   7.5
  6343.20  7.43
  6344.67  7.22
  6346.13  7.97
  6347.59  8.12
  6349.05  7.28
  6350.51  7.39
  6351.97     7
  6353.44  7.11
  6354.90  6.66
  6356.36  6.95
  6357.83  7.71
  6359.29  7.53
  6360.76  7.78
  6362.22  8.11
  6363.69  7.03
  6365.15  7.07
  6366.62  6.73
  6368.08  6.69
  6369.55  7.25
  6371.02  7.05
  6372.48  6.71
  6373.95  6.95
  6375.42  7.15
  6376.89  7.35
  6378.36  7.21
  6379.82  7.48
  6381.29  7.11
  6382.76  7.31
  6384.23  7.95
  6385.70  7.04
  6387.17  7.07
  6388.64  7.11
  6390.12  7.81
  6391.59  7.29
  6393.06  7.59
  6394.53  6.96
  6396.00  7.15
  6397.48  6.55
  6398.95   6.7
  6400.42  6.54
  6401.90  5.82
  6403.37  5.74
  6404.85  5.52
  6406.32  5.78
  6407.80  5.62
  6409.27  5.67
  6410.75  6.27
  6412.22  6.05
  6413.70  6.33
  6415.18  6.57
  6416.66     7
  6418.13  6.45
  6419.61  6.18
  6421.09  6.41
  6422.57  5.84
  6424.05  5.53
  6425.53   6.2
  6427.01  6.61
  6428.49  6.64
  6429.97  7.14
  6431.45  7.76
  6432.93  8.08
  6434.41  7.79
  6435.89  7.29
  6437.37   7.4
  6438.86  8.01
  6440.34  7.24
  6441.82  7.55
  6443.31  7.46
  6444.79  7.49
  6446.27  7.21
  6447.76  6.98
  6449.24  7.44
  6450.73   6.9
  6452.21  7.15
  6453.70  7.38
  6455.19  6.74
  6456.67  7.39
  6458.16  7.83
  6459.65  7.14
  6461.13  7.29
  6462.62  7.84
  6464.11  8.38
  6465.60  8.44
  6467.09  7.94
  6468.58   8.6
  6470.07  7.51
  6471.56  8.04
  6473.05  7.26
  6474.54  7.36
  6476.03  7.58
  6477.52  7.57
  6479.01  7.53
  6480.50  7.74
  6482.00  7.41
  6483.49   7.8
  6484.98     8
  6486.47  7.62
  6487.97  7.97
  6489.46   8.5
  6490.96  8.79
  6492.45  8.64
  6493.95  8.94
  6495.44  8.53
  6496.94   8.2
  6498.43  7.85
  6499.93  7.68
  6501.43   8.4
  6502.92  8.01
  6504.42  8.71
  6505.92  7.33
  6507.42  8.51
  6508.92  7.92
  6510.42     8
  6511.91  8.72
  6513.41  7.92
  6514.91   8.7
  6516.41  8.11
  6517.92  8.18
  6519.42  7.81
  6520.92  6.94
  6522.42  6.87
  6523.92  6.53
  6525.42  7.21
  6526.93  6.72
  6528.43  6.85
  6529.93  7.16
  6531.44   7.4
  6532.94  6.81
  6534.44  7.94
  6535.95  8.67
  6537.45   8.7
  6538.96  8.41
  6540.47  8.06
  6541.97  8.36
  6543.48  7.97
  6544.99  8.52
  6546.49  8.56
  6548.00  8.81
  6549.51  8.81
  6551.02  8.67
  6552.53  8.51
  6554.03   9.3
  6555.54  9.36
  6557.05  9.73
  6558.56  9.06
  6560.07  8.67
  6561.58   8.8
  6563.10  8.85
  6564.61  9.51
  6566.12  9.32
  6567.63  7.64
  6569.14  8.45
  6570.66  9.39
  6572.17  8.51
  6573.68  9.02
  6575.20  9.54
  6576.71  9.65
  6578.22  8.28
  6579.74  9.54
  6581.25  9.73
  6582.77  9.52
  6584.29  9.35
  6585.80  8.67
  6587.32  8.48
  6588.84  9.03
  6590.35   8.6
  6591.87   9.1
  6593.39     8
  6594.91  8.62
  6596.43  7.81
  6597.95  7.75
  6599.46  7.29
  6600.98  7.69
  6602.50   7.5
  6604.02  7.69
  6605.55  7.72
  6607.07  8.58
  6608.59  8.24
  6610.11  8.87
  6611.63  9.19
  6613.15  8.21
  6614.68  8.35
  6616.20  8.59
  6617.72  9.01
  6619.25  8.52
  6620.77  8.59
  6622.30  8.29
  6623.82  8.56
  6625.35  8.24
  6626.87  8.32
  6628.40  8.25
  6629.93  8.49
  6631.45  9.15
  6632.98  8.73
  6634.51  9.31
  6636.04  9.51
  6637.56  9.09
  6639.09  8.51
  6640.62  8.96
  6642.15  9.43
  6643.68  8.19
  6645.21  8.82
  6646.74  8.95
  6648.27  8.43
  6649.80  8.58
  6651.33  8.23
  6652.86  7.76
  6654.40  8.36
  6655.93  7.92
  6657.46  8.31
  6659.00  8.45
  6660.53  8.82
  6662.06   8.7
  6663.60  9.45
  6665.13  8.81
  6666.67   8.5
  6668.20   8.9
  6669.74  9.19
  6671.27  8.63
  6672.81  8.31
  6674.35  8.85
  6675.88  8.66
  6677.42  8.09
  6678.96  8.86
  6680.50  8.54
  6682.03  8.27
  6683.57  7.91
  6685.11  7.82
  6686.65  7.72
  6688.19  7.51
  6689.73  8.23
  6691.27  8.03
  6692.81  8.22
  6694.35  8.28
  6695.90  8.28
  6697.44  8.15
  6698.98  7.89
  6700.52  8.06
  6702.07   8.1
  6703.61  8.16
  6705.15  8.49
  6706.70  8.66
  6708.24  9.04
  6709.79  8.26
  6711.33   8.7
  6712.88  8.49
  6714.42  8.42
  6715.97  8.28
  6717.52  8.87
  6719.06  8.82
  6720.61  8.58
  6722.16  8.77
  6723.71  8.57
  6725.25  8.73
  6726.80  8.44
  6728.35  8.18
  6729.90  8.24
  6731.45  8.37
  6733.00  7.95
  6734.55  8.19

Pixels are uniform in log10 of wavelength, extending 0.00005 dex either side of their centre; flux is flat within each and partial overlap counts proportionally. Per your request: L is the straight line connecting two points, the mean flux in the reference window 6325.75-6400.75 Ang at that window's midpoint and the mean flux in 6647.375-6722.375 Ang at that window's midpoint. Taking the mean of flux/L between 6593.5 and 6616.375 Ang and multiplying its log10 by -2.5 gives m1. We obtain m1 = 0.00 mag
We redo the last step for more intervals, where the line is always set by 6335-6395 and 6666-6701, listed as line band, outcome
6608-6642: -0.07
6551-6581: -0.14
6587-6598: -0.06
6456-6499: -0.04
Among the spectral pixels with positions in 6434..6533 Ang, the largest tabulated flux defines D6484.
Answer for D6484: 8.94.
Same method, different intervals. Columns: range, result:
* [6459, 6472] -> 8.6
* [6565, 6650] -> 9.73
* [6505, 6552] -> 8.81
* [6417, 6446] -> 8.08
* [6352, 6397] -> 8.11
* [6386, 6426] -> 7.81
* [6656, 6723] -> 9.45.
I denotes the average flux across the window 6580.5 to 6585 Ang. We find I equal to 9.52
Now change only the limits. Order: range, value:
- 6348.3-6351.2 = 7.35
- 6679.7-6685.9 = 8.14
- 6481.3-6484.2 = 7.61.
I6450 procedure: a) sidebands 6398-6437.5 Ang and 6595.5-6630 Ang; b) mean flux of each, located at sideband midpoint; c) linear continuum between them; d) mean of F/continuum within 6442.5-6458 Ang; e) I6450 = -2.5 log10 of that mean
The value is -0.07 mag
